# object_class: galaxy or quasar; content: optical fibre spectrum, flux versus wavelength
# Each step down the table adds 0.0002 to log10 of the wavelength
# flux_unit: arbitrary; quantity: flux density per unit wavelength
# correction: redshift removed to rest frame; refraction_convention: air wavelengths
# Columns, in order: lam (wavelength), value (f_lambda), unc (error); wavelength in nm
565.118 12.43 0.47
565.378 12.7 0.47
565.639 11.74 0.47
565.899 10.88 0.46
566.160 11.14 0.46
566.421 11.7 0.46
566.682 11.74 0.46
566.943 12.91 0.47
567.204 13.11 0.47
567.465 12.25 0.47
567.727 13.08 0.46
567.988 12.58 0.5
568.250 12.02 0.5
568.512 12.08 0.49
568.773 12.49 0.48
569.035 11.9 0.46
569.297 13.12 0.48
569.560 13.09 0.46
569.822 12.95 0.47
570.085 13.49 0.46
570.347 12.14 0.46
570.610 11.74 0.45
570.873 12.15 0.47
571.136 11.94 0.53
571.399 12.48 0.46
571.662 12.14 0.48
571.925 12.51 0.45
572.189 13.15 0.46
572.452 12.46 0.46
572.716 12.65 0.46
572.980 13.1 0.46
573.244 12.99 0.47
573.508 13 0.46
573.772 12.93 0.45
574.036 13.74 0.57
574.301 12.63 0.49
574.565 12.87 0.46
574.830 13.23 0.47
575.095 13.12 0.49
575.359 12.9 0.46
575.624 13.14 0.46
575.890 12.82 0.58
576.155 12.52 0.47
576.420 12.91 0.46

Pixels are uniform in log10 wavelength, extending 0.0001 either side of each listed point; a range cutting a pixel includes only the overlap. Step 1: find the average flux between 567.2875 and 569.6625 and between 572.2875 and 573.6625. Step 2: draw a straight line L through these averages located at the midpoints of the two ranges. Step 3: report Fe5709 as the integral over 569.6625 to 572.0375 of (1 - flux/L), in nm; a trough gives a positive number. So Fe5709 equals 0.05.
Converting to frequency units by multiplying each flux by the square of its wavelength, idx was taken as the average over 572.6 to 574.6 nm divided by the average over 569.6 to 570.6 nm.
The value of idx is 1.03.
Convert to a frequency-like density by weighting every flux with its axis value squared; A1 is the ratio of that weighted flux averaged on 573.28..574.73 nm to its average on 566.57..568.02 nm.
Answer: 1.06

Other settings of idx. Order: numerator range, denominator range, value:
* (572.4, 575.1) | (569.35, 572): 1.05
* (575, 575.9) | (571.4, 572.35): 1.05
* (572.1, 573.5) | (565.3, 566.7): 1.14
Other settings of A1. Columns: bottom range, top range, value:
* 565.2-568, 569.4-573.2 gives 1.05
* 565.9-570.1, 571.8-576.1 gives 1.07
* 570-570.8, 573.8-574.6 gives 1.07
